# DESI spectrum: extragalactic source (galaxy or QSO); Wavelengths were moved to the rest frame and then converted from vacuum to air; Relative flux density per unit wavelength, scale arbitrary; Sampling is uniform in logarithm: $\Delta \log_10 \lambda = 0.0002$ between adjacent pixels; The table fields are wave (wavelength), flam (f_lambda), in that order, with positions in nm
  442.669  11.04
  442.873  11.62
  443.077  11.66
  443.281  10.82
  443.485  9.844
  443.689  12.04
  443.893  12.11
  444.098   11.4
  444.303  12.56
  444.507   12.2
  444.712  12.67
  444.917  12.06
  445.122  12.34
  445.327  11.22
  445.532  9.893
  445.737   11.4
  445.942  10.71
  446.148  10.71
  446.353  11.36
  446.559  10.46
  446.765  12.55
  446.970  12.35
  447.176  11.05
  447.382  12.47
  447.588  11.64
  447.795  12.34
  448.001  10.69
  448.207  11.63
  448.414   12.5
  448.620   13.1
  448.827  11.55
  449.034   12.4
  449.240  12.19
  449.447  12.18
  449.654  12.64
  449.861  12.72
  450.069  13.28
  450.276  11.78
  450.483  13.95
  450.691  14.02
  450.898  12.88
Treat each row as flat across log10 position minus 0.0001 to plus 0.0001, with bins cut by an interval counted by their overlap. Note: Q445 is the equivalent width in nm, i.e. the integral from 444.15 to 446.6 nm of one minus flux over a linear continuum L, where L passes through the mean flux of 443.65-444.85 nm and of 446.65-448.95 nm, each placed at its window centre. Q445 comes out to 0.13 nm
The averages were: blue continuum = 12.2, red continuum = 12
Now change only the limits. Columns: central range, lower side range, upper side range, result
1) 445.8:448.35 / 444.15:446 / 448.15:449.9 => 0.107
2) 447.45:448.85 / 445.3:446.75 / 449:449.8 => -0.014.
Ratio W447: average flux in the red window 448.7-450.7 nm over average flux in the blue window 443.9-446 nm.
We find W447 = 1.1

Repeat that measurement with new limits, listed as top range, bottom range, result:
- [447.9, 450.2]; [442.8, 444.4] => 1.07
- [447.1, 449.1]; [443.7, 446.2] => 1.03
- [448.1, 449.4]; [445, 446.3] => 1.10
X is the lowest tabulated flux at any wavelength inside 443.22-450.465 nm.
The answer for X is 9.844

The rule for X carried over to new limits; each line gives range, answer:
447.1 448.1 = 10.69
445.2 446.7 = 9.893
